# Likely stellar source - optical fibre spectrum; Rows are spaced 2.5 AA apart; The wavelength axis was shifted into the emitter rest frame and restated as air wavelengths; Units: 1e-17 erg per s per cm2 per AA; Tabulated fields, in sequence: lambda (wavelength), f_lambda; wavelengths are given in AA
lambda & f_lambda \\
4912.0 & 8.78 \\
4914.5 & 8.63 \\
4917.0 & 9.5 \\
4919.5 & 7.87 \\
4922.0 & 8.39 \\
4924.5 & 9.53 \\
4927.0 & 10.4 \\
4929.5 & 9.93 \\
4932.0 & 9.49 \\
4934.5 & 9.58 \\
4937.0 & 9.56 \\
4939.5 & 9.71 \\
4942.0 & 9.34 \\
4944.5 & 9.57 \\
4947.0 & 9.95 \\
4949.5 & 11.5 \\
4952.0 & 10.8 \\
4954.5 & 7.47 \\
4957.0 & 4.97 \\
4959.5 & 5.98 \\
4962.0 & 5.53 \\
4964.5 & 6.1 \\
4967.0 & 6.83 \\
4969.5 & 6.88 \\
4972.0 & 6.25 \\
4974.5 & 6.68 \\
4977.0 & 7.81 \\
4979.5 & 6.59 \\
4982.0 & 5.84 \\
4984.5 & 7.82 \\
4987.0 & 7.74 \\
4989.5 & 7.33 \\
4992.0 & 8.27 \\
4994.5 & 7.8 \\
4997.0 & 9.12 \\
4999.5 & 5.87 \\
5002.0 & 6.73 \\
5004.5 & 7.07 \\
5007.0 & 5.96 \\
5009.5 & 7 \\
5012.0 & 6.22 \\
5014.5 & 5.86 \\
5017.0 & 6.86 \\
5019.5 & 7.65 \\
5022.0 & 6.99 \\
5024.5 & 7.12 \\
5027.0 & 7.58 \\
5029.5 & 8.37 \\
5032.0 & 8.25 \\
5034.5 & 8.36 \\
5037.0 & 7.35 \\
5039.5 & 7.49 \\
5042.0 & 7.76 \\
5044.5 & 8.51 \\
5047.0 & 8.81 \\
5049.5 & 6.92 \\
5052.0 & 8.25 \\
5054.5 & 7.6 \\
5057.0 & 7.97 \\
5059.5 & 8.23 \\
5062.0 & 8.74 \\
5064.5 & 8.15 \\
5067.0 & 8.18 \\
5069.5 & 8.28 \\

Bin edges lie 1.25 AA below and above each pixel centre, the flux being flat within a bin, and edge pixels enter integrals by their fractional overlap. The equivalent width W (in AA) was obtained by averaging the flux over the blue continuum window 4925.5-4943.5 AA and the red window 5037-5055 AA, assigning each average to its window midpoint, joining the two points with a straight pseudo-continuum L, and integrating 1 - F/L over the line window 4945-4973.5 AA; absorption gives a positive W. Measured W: 5.5 AA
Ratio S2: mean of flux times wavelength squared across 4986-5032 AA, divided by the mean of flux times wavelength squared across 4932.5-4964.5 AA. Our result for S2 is 0.86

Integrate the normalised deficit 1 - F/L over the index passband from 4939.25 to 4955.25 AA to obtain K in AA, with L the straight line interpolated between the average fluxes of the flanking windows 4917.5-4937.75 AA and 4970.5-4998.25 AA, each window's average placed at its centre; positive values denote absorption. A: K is -2.17 AA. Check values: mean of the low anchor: 9.34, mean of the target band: 9.84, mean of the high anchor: 7.38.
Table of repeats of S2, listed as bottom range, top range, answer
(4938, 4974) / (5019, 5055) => 1.02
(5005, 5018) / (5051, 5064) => 1.30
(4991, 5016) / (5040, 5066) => 1.18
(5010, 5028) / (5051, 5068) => 1.20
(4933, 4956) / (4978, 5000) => 0.78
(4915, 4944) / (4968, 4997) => 0.79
